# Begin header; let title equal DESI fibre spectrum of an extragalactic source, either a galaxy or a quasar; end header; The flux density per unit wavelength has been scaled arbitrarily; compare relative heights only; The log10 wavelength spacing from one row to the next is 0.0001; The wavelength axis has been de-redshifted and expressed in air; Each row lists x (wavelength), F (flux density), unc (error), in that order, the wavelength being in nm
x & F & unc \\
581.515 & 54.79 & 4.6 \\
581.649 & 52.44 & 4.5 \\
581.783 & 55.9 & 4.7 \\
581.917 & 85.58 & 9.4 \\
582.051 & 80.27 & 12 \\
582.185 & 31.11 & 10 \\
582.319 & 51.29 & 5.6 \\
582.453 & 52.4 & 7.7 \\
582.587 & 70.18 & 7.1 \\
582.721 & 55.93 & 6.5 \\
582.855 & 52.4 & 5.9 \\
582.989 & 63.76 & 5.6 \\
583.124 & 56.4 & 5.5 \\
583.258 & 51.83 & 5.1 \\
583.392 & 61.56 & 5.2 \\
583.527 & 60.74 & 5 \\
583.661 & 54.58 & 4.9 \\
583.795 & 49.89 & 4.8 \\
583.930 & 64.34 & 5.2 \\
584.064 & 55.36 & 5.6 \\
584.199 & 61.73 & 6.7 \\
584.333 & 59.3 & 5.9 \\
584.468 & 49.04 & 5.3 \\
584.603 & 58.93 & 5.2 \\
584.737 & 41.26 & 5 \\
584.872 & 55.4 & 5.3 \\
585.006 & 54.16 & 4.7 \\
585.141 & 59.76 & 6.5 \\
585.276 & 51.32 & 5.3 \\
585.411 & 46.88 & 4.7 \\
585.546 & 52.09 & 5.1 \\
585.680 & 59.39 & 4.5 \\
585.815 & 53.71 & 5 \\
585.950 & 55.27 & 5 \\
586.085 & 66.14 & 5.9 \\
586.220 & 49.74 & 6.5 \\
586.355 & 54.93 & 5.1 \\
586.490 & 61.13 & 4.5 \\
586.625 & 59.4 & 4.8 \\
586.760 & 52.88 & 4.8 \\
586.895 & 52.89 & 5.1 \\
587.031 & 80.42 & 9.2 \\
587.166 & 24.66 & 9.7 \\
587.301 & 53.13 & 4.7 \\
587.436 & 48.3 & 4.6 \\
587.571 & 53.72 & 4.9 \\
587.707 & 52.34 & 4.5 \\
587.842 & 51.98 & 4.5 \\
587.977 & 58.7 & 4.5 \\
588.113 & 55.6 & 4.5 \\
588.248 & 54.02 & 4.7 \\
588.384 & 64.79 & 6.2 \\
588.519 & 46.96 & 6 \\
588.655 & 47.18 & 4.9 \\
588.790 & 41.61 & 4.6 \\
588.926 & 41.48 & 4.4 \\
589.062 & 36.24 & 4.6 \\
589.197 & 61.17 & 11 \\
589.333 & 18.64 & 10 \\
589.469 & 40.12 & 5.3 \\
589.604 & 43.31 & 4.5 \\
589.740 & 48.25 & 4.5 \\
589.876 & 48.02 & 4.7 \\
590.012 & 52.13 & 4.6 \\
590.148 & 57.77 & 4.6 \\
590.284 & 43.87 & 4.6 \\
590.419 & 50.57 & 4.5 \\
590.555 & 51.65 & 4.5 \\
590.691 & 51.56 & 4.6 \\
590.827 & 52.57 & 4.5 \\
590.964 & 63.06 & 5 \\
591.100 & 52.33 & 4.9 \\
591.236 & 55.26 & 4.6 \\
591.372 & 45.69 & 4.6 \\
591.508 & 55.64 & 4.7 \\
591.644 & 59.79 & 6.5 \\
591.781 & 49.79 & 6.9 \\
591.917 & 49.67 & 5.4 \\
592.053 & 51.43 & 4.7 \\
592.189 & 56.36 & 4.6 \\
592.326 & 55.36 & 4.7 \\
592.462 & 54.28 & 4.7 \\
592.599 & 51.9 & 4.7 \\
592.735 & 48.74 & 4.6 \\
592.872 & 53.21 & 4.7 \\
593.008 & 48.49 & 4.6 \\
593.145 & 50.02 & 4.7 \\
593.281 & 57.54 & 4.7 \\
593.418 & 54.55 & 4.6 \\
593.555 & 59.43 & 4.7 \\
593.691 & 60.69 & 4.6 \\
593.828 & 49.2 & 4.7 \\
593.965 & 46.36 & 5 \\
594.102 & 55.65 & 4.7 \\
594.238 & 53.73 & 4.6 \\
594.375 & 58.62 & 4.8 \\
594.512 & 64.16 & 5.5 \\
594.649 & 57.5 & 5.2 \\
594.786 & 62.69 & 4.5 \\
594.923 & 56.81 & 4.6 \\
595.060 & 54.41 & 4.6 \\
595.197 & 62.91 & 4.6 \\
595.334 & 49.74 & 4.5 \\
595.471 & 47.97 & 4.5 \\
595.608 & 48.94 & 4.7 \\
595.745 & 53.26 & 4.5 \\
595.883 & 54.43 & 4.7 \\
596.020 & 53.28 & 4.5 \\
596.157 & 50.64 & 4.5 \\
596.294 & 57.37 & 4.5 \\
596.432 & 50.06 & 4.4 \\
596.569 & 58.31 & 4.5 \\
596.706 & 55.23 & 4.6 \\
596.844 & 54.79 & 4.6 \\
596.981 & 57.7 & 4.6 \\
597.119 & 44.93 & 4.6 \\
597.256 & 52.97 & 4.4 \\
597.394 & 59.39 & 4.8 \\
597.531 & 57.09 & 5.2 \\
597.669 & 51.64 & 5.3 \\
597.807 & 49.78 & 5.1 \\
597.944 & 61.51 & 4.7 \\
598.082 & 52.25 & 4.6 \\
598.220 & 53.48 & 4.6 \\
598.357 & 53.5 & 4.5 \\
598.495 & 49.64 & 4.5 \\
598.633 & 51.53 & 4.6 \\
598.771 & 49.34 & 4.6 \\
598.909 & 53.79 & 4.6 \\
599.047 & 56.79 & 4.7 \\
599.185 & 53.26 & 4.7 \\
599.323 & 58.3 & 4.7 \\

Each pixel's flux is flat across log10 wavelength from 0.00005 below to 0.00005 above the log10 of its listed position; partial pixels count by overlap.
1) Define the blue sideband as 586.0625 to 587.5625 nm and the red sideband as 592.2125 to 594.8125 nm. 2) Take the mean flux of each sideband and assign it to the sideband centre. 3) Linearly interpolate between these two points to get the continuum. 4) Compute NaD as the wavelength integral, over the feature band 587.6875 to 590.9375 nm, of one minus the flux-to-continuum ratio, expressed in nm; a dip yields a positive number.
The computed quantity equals 0.339 nm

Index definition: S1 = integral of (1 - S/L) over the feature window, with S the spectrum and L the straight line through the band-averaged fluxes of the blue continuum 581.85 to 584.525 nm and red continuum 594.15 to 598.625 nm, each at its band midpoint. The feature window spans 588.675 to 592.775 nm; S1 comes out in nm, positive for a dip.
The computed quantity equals 0.48 nm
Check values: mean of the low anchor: 58.4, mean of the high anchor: 54.6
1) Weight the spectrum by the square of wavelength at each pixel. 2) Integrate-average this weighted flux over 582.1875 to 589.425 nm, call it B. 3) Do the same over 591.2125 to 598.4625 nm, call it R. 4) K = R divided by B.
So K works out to 1.0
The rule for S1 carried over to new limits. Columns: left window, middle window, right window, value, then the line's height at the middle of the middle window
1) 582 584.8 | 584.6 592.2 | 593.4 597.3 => 0.52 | 55.6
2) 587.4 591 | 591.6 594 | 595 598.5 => -0.08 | 51.4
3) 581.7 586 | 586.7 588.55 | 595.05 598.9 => 0.06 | 55.7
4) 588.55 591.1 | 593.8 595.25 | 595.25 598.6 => -0.15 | 51.3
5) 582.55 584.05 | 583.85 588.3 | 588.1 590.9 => -0.11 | 53.5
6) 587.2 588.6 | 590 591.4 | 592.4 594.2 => 0.01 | 53.1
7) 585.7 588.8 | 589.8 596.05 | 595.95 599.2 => 0.02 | 53.9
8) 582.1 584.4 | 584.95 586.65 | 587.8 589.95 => -0.11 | 52.2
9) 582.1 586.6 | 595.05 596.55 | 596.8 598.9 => 0.01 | 53.6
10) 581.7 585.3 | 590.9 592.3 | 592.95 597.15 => 0.04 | 55.4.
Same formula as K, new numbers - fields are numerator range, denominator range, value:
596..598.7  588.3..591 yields 1.15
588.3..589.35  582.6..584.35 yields 0.81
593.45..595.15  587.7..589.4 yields 1.19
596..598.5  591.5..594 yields 1.03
